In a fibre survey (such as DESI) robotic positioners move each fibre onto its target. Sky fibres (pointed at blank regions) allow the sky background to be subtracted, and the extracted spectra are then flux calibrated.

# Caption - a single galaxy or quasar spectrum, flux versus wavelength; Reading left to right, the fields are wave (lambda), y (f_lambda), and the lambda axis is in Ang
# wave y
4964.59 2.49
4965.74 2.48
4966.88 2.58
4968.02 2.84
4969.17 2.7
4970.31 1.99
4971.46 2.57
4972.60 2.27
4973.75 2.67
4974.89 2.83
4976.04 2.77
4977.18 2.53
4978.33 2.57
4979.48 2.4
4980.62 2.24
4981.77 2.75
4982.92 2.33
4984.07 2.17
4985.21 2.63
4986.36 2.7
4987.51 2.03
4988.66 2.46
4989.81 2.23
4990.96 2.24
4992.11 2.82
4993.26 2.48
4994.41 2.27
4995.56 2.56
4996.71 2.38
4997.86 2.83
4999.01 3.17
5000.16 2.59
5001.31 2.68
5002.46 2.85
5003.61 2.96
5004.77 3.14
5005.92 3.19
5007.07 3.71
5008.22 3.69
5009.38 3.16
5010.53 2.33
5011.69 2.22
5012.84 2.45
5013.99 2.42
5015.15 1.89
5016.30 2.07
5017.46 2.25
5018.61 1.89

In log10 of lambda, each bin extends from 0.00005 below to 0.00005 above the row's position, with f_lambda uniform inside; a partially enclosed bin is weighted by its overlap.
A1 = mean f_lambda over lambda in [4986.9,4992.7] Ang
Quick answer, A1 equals 2.36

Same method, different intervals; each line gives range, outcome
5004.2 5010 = 3.37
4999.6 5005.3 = 2.84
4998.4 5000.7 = 2.89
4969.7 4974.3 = 2.38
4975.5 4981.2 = 2.5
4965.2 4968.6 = 2.64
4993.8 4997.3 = 2.41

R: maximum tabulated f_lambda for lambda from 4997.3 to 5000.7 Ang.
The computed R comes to 3.17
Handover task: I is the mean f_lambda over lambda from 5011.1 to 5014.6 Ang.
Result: 2.36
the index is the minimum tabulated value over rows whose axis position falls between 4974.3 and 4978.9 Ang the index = 2.53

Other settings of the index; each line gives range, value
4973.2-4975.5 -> 2.67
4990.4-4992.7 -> 2.24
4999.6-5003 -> 2.59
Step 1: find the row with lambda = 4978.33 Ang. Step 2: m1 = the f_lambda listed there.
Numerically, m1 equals 2.57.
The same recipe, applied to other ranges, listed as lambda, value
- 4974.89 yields 2.83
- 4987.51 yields 2.03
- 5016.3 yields 2.07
